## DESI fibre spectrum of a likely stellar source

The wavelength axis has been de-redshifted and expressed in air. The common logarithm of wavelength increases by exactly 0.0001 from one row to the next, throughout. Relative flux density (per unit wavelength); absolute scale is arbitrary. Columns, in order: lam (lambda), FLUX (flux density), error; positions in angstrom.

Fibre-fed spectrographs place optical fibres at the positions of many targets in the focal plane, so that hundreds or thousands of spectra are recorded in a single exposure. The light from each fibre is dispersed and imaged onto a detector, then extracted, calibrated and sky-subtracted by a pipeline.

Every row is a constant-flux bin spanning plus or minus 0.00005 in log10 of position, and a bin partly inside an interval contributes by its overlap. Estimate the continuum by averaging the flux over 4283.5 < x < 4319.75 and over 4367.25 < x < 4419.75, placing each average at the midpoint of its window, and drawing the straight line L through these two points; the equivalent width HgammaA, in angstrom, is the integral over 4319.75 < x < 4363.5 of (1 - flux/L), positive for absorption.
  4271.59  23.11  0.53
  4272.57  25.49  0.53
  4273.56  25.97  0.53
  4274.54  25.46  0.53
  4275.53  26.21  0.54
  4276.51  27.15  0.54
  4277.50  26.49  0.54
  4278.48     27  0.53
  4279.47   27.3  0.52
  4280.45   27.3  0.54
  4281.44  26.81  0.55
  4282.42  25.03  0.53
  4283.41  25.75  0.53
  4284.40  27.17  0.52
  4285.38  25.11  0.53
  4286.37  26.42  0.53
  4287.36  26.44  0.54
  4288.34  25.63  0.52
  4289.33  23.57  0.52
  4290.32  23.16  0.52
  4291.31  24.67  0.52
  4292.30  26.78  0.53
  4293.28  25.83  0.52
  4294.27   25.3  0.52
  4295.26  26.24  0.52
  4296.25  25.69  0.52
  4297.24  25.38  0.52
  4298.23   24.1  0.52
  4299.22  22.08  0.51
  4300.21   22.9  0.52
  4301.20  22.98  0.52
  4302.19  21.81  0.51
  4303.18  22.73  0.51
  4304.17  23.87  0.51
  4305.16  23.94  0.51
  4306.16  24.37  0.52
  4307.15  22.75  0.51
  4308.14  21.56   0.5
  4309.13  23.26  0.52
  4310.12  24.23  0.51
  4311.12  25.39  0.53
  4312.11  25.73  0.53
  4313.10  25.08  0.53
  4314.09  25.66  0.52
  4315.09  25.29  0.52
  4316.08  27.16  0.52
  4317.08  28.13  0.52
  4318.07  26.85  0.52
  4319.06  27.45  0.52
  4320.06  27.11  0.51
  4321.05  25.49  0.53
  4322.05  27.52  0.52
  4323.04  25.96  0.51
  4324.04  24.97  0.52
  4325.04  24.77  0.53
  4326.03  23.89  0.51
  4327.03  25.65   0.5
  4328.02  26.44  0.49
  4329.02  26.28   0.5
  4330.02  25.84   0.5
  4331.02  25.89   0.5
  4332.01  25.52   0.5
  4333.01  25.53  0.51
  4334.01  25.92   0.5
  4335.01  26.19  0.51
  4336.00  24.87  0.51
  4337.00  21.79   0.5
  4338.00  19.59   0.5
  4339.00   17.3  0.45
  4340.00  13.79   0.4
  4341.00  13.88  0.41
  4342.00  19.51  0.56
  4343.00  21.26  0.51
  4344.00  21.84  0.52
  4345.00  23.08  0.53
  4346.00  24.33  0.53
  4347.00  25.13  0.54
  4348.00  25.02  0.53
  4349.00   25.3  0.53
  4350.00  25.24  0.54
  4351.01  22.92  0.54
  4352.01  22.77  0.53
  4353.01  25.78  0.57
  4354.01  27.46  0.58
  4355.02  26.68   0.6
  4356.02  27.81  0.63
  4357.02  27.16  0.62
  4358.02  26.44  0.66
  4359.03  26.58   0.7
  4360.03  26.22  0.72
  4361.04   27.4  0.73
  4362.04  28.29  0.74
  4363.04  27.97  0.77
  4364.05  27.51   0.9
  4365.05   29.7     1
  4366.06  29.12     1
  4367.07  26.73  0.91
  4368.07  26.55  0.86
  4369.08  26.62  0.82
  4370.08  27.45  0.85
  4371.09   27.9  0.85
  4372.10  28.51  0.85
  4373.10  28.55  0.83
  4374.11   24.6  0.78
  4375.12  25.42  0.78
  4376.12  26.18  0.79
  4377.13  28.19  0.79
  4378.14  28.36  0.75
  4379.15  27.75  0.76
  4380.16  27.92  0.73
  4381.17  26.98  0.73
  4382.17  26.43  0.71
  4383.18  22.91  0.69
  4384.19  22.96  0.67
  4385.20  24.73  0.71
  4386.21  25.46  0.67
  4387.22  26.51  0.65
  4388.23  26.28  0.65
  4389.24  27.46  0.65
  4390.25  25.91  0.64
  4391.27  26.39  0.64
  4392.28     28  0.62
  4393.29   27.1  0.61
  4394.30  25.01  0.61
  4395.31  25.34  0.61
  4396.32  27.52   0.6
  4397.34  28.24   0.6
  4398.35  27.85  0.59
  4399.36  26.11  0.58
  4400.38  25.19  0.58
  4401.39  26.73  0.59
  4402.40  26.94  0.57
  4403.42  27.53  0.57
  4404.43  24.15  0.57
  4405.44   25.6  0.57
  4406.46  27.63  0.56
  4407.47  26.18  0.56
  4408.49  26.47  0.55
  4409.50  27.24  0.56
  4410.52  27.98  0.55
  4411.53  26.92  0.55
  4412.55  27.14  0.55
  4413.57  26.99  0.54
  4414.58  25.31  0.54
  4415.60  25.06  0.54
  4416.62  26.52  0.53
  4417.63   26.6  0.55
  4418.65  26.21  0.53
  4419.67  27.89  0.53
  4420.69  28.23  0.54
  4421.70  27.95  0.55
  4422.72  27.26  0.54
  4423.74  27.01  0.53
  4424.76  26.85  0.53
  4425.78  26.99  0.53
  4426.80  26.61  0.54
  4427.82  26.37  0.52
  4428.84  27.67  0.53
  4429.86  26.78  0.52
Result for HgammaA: 1.90 angstrom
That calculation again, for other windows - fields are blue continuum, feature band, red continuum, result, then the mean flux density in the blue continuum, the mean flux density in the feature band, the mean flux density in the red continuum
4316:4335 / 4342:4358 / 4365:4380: 1.3 angstrom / 26.1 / 24.7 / 27.4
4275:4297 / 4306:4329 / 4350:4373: 0.8 angstrom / 25.9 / 25.5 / 27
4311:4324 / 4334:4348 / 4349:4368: 2.8 angstrom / 26.4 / 21.3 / 26.7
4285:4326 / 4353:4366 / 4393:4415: -0.8 angstrom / 24.9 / 27.4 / 26.6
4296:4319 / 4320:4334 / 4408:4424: -0.5 angstrom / 24.4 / 25.7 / 26.9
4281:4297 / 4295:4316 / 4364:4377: 1.5 angstrom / 25.6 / 24.1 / 27.3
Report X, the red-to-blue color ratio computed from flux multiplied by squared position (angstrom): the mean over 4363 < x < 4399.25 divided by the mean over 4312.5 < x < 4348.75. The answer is 1.14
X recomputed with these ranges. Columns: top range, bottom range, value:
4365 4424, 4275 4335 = 1.10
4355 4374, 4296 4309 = 1.21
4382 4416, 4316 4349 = 1.13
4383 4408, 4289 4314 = 1.13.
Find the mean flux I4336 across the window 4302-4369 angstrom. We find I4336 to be 24.9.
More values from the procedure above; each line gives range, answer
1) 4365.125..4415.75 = 26.6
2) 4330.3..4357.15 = 23.4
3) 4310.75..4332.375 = 26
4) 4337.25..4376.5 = 24.9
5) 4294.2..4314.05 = 24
